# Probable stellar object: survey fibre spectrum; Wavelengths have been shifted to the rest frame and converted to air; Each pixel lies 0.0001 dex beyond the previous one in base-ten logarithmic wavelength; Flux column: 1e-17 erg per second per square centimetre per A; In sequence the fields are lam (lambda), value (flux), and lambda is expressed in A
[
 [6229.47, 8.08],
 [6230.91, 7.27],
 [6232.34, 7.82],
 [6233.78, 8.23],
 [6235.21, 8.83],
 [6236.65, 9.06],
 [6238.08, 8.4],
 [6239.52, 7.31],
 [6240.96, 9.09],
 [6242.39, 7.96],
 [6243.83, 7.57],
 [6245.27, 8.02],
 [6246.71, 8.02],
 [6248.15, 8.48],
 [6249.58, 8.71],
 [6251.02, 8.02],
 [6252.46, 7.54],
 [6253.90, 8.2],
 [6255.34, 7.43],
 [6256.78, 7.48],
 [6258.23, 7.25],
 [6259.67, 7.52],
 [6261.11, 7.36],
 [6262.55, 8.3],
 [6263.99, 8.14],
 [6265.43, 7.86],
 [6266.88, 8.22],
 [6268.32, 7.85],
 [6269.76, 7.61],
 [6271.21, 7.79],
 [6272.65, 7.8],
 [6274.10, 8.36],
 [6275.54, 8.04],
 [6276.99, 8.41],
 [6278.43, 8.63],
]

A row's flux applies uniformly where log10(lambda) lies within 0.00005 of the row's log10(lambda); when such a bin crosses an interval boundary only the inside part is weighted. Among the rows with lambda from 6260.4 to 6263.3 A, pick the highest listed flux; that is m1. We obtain 8.3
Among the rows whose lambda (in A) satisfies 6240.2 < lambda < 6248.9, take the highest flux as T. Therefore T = 9.09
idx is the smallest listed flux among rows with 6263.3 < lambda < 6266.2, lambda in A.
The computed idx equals 7.86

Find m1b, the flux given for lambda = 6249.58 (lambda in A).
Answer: 8.71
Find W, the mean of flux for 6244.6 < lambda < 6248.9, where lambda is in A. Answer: 8.19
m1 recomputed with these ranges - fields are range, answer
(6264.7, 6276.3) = 8.36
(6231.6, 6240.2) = 9.06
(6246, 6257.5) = 8.71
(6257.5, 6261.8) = 7.52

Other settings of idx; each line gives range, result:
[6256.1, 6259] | 7.25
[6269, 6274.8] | 7.61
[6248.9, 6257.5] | 7.43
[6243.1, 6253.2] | 7.54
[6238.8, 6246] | 7.31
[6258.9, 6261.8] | 7.36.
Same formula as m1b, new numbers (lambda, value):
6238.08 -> 8.4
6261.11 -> 7.36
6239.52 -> 7.31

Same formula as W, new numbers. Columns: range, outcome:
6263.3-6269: 8.02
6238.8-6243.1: 8.12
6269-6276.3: 7.92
